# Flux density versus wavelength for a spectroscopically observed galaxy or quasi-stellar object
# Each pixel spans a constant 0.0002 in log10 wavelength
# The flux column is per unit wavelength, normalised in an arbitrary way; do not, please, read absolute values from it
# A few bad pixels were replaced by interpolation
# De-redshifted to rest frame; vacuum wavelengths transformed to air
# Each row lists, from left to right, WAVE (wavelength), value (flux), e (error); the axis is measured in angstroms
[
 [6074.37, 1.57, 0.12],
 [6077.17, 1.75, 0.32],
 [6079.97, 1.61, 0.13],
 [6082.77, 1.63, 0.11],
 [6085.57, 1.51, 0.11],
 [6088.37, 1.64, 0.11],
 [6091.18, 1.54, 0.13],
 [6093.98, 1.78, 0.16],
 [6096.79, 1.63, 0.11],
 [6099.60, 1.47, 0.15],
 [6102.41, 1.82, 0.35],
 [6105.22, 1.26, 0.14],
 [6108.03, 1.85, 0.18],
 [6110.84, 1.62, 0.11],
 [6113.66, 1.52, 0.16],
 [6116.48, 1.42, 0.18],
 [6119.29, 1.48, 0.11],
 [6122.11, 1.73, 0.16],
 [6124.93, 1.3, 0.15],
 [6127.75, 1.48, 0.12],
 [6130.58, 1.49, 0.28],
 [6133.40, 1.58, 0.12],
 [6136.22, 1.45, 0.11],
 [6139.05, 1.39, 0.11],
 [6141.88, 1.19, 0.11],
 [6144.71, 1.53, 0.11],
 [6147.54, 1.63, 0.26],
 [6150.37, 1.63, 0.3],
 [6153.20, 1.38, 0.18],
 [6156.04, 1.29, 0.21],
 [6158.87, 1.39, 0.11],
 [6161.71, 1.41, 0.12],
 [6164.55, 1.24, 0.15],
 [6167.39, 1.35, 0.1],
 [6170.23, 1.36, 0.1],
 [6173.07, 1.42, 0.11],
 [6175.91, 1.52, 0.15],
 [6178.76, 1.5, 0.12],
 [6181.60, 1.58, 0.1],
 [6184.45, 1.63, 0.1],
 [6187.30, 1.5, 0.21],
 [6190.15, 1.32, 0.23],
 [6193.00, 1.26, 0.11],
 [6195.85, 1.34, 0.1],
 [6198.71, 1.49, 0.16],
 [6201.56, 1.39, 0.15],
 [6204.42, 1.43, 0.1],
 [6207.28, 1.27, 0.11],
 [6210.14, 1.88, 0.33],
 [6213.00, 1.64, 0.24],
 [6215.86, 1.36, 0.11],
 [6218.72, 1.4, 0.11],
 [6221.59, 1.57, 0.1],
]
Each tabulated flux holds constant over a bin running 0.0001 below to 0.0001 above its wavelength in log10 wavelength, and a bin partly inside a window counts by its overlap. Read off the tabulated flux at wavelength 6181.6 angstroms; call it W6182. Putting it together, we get 1.58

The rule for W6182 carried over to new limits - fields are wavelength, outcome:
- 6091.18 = 1.54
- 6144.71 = 1.53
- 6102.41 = 1.82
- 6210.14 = 1.88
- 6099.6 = 1.47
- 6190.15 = 1.32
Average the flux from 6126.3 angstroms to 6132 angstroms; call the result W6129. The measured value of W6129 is 1.48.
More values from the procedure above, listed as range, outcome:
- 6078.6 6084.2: 1.62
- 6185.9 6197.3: 1.35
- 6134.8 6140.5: 1.42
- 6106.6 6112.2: 1.74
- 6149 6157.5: 1.43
